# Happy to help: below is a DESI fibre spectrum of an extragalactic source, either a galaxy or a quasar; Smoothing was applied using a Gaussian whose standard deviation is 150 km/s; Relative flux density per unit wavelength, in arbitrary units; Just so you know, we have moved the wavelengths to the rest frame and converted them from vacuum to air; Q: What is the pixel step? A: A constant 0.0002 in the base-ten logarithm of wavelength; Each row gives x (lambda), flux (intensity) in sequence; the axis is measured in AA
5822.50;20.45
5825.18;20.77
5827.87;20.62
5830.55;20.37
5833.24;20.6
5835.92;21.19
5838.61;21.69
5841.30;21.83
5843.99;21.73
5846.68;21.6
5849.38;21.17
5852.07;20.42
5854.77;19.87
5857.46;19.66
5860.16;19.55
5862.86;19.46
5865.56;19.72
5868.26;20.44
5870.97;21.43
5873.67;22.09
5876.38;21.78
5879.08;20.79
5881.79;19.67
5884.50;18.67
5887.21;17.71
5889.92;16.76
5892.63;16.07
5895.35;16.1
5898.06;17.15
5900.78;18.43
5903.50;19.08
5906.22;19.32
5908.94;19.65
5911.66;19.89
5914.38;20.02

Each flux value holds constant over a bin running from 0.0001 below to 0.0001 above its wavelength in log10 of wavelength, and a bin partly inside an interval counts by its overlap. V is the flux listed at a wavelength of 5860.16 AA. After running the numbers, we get 19.55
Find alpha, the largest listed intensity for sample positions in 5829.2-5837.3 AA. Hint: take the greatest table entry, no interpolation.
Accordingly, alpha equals 21.19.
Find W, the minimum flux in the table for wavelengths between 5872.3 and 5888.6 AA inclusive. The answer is 17.71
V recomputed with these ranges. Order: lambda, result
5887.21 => 17.71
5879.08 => 20.79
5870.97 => 21.43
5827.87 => 20.62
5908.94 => 19.65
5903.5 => 19.08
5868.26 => 20.44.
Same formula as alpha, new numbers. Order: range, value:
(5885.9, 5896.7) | 17.71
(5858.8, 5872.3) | 21.43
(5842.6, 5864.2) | 21.73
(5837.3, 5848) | 21.83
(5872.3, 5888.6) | 22.09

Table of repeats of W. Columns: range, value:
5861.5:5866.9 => 19.46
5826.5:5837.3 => 20.37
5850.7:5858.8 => 19.66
